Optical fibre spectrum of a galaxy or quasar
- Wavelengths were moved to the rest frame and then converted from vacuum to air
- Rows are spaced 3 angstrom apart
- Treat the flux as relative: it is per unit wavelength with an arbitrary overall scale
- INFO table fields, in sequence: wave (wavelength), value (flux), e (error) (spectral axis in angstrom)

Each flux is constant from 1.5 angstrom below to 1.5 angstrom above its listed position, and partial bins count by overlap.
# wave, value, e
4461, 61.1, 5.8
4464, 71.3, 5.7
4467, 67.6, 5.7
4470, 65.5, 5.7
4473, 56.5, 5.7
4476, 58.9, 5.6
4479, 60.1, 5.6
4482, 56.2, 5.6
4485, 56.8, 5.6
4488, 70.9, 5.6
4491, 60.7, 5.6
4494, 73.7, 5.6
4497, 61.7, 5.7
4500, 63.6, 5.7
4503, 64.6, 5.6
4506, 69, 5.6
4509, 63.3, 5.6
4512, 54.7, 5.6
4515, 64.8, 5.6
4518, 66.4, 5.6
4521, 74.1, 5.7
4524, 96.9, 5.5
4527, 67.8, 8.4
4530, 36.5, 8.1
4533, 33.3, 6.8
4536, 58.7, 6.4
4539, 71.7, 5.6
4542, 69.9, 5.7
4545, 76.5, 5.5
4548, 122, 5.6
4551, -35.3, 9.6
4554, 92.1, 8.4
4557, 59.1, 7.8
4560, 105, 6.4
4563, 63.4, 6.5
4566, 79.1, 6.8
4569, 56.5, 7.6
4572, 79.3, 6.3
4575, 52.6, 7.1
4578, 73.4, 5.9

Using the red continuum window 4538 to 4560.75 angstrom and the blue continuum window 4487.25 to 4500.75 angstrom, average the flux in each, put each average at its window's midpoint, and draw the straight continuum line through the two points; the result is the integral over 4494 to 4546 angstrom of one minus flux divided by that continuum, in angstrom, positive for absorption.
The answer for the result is 2.2 angstrom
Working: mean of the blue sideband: 66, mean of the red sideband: 68.9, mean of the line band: 64.5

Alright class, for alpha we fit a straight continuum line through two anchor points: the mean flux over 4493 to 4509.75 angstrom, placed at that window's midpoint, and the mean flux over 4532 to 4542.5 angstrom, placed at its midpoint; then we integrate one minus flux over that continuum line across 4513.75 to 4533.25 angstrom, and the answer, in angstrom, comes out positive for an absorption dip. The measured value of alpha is -1.0 angstrom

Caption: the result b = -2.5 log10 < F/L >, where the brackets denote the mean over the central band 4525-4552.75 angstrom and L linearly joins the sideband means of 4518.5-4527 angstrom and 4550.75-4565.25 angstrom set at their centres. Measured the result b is 0.28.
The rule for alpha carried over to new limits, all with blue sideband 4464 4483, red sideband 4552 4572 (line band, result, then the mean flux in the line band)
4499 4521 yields 0.7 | 64.5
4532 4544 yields 1.7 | 60.2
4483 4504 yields 0.0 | 64.4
